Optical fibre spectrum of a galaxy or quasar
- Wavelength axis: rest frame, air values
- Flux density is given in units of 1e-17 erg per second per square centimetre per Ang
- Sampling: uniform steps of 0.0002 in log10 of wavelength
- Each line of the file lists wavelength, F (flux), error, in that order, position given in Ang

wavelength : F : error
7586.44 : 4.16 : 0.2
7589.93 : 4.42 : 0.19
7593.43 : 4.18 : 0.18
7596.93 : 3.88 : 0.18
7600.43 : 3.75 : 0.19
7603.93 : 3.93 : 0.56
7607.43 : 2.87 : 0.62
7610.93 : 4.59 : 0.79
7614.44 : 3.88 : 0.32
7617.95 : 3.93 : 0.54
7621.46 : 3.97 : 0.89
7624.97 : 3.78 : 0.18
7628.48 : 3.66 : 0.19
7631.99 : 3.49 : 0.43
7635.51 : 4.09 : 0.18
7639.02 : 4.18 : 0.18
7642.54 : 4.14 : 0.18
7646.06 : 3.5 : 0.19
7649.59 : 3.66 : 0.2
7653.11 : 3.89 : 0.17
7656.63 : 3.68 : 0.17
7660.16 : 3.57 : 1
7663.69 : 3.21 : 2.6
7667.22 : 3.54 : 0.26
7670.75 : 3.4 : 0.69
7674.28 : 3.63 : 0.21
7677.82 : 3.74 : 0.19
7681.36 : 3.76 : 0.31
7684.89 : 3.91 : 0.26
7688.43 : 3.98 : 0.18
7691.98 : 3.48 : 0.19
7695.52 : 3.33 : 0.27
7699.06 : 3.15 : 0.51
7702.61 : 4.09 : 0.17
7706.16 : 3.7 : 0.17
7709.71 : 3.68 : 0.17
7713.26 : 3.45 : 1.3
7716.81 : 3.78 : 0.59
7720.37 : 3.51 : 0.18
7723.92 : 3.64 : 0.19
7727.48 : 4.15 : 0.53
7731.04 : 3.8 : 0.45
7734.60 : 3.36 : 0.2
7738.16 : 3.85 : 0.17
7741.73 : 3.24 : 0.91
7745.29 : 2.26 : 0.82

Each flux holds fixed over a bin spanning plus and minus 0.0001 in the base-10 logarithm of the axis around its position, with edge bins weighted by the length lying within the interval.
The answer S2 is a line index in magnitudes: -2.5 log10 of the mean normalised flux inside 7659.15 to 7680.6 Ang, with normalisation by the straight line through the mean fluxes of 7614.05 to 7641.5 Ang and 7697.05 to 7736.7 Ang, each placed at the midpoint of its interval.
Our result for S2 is 0.08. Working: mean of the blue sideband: 3.88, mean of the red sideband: 3.66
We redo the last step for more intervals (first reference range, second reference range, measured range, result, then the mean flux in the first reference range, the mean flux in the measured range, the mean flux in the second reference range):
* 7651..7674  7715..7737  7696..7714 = 0.02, 3.56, 3.6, 3.71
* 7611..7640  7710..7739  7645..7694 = 0.05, 3.91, 3.64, 3.69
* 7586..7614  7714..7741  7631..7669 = 0.04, 3.96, 3.73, 3.7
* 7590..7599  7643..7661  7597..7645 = 0.01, 4.09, 3.86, 3.7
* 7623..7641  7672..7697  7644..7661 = 0.03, 3.85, 3.67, 3.69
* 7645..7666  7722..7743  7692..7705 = 0.03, 3.59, 3.53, 3.68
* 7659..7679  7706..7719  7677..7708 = -0.03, 3.51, 3.68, 3.64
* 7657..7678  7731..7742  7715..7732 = -0.06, 3.51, 3.77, 3.57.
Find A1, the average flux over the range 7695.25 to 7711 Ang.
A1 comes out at 3.61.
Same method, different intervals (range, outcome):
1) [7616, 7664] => 3.79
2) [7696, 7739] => 3.67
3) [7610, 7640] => 3.93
